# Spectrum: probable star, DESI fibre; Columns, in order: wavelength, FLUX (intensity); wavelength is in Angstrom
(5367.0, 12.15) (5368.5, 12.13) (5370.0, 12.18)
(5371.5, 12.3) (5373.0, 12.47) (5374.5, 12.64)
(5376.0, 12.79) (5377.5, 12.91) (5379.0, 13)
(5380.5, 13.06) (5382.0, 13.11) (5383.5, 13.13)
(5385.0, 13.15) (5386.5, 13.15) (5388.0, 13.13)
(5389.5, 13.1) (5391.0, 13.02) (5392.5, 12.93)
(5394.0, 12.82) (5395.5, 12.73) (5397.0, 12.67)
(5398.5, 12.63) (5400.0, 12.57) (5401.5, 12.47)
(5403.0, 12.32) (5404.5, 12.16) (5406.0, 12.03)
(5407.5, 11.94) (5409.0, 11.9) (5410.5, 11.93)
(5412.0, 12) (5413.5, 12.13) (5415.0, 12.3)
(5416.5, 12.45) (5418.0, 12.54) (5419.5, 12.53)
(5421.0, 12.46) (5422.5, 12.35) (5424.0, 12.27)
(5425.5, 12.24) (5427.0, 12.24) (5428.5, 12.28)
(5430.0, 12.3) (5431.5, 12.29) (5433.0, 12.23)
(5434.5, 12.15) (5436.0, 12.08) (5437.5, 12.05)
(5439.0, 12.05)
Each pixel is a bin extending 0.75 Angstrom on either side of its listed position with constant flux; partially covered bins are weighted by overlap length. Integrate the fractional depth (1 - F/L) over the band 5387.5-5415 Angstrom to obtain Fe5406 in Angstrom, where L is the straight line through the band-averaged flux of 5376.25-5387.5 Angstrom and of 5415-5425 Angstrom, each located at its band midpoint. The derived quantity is 0.6 Angstrom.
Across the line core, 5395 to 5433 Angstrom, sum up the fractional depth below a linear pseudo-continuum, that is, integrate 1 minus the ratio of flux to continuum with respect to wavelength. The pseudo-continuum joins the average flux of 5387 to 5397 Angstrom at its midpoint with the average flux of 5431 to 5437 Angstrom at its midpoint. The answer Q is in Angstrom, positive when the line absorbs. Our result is 0.7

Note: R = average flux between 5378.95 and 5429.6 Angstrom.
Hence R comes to 12.5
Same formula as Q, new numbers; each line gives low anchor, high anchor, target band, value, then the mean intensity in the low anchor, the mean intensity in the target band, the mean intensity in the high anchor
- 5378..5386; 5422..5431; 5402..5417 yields 0.6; 13.1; 12.1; 12.3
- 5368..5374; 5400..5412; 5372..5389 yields -1.0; 12.3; 13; 12.1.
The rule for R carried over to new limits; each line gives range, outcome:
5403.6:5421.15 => 12.2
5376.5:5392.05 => 13.1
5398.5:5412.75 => 12.2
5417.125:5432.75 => 12.3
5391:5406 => 12.6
